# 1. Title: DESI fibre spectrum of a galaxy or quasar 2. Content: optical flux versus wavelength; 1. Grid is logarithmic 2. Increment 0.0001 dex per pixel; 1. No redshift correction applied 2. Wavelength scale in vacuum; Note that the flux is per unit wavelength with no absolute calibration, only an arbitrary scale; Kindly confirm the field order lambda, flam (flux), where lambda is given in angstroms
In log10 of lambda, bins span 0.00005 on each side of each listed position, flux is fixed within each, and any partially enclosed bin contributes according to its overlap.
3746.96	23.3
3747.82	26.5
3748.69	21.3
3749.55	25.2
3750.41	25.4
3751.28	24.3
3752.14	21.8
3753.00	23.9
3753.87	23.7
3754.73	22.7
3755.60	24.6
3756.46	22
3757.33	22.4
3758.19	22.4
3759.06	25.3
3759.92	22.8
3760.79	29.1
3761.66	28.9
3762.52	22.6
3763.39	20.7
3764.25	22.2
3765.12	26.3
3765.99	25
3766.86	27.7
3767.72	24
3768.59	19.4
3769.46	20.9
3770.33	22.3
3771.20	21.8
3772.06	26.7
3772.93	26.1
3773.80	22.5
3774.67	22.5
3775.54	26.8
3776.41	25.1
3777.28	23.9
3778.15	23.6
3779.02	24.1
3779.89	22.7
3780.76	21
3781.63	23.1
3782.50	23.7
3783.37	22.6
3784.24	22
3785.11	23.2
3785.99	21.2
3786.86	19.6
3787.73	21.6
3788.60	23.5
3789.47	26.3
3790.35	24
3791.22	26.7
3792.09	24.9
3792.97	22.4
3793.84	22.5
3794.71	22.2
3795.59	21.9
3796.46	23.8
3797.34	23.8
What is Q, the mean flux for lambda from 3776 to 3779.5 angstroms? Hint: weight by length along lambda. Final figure 24.1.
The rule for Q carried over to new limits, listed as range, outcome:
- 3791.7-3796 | 22.7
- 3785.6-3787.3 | 20.4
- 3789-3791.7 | 25.6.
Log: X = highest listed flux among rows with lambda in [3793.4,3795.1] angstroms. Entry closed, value 22.5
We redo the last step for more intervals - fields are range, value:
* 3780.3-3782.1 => 23.1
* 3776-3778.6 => 25.1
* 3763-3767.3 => 27.7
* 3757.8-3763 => 29.1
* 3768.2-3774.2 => 26.7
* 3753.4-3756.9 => 24.6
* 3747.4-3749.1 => 26.5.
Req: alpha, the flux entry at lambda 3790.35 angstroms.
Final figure 24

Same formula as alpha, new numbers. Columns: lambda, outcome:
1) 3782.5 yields 23.7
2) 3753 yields 23.9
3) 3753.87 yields 23.7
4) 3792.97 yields 22.4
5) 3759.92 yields 22.8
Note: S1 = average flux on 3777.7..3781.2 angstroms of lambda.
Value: 22.9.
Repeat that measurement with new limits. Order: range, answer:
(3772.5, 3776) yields 24.5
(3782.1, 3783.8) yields 23.2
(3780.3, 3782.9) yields 22.6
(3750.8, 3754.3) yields 23.4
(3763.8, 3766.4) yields 24.5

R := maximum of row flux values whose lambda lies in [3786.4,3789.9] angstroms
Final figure 26.3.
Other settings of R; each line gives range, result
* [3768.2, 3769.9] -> 20.9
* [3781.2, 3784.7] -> 23.7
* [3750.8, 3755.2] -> 24.3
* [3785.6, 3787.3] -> 21.2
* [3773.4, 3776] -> 26.8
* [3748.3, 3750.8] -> 25.4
